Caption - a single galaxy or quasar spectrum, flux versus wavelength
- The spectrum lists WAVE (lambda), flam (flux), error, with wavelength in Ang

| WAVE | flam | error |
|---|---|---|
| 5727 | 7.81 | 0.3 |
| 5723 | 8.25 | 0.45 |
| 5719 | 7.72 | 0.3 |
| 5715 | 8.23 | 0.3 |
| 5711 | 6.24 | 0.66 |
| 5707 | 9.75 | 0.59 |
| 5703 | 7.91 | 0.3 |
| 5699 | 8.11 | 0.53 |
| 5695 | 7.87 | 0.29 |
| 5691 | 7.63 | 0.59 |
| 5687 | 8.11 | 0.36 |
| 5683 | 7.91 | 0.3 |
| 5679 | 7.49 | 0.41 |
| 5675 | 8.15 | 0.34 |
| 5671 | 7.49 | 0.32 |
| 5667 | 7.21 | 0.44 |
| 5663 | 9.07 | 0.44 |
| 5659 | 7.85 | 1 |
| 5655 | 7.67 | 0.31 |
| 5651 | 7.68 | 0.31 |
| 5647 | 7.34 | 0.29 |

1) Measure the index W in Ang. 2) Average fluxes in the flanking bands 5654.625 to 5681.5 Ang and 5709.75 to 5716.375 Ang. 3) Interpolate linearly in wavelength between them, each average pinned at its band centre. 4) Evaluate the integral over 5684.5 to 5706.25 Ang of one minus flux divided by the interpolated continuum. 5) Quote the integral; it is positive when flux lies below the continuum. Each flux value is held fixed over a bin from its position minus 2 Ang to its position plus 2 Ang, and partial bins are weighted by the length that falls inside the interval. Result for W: -1.6 Ang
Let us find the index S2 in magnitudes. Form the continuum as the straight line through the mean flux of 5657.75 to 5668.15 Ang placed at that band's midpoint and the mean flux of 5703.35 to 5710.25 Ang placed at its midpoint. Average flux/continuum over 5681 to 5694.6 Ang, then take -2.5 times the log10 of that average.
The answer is 0.07 mag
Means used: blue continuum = 8.13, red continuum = 8.67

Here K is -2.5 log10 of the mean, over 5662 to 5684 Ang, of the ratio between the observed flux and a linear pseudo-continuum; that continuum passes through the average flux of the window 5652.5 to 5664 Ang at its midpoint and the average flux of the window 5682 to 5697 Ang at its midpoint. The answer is 0.02 mag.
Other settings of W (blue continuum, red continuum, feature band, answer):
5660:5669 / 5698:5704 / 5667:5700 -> 1.1 Ang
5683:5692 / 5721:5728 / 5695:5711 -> -0.5 Ang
